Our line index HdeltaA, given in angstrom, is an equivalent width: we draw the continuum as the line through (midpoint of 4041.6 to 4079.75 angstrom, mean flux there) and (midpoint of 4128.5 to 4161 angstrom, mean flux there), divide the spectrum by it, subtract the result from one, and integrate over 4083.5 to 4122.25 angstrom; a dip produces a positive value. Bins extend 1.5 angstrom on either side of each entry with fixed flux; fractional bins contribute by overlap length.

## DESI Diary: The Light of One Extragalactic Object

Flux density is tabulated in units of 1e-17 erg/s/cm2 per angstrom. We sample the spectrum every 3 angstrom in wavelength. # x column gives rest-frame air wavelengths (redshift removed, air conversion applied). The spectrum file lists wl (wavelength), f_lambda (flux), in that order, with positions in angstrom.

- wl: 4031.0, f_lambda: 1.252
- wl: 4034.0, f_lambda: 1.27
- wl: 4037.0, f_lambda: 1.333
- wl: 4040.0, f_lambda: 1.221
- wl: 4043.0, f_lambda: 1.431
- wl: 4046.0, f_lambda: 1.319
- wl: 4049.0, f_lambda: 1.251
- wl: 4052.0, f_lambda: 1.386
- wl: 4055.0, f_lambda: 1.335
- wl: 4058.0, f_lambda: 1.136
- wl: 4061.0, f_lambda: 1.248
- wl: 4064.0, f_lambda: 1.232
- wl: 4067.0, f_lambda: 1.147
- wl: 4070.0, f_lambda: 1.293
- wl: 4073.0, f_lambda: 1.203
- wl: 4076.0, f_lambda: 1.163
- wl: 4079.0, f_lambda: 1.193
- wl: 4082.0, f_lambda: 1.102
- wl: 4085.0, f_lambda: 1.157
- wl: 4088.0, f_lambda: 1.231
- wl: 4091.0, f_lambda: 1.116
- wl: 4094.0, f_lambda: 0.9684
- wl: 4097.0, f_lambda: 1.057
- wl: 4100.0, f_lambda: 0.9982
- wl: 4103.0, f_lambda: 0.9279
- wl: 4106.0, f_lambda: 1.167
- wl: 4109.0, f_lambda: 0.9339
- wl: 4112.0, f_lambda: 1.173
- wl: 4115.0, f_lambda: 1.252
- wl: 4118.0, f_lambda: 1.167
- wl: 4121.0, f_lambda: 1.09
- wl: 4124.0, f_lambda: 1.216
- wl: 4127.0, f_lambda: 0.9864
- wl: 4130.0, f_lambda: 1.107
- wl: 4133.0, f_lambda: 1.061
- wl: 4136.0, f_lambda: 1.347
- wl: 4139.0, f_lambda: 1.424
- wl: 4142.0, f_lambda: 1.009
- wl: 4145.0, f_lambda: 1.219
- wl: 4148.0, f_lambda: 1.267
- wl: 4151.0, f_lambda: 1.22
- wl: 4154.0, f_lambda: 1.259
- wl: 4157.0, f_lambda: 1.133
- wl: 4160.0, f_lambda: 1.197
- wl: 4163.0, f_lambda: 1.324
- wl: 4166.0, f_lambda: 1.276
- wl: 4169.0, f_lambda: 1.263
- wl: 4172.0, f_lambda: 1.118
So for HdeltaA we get 4.3 angstrom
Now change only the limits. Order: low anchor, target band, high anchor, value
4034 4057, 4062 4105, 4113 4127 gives 3.78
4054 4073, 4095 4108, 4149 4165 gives 2.09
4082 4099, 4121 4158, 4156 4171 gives 0.30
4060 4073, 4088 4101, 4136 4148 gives 1.82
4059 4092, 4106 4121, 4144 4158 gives 0.94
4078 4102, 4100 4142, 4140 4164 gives 0.72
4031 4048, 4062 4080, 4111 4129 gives 0.54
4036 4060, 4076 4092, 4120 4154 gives 1.16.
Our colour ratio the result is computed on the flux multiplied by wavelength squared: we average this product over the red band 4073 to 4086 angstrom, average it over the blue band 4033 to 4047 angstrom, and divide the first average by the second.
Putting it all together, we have 0.90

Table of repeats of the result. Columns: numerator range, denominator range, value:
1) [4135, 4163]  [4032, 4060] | 1.00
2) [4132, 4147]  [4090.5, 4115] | 1.18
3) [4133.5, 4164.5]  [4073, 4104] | 1.16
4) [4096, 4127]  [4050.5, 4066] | 0.89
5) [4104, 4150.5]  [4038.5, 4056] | 0.91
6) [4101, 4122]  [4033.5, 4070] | 0.89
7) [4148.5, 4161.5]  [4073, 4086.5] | 1.08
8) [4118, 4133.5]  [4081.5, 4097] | 1.01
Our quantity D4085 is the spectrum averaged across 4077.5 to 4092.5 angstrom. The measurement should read 1.16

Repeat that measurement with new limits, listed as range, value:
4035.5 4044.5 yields 1.33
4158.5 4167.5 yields 1.27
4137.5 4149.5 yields 1.23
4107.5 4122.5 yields 1.12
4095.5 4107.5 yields 1.04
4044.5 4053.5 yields 1.32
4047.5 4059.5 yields 1.28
